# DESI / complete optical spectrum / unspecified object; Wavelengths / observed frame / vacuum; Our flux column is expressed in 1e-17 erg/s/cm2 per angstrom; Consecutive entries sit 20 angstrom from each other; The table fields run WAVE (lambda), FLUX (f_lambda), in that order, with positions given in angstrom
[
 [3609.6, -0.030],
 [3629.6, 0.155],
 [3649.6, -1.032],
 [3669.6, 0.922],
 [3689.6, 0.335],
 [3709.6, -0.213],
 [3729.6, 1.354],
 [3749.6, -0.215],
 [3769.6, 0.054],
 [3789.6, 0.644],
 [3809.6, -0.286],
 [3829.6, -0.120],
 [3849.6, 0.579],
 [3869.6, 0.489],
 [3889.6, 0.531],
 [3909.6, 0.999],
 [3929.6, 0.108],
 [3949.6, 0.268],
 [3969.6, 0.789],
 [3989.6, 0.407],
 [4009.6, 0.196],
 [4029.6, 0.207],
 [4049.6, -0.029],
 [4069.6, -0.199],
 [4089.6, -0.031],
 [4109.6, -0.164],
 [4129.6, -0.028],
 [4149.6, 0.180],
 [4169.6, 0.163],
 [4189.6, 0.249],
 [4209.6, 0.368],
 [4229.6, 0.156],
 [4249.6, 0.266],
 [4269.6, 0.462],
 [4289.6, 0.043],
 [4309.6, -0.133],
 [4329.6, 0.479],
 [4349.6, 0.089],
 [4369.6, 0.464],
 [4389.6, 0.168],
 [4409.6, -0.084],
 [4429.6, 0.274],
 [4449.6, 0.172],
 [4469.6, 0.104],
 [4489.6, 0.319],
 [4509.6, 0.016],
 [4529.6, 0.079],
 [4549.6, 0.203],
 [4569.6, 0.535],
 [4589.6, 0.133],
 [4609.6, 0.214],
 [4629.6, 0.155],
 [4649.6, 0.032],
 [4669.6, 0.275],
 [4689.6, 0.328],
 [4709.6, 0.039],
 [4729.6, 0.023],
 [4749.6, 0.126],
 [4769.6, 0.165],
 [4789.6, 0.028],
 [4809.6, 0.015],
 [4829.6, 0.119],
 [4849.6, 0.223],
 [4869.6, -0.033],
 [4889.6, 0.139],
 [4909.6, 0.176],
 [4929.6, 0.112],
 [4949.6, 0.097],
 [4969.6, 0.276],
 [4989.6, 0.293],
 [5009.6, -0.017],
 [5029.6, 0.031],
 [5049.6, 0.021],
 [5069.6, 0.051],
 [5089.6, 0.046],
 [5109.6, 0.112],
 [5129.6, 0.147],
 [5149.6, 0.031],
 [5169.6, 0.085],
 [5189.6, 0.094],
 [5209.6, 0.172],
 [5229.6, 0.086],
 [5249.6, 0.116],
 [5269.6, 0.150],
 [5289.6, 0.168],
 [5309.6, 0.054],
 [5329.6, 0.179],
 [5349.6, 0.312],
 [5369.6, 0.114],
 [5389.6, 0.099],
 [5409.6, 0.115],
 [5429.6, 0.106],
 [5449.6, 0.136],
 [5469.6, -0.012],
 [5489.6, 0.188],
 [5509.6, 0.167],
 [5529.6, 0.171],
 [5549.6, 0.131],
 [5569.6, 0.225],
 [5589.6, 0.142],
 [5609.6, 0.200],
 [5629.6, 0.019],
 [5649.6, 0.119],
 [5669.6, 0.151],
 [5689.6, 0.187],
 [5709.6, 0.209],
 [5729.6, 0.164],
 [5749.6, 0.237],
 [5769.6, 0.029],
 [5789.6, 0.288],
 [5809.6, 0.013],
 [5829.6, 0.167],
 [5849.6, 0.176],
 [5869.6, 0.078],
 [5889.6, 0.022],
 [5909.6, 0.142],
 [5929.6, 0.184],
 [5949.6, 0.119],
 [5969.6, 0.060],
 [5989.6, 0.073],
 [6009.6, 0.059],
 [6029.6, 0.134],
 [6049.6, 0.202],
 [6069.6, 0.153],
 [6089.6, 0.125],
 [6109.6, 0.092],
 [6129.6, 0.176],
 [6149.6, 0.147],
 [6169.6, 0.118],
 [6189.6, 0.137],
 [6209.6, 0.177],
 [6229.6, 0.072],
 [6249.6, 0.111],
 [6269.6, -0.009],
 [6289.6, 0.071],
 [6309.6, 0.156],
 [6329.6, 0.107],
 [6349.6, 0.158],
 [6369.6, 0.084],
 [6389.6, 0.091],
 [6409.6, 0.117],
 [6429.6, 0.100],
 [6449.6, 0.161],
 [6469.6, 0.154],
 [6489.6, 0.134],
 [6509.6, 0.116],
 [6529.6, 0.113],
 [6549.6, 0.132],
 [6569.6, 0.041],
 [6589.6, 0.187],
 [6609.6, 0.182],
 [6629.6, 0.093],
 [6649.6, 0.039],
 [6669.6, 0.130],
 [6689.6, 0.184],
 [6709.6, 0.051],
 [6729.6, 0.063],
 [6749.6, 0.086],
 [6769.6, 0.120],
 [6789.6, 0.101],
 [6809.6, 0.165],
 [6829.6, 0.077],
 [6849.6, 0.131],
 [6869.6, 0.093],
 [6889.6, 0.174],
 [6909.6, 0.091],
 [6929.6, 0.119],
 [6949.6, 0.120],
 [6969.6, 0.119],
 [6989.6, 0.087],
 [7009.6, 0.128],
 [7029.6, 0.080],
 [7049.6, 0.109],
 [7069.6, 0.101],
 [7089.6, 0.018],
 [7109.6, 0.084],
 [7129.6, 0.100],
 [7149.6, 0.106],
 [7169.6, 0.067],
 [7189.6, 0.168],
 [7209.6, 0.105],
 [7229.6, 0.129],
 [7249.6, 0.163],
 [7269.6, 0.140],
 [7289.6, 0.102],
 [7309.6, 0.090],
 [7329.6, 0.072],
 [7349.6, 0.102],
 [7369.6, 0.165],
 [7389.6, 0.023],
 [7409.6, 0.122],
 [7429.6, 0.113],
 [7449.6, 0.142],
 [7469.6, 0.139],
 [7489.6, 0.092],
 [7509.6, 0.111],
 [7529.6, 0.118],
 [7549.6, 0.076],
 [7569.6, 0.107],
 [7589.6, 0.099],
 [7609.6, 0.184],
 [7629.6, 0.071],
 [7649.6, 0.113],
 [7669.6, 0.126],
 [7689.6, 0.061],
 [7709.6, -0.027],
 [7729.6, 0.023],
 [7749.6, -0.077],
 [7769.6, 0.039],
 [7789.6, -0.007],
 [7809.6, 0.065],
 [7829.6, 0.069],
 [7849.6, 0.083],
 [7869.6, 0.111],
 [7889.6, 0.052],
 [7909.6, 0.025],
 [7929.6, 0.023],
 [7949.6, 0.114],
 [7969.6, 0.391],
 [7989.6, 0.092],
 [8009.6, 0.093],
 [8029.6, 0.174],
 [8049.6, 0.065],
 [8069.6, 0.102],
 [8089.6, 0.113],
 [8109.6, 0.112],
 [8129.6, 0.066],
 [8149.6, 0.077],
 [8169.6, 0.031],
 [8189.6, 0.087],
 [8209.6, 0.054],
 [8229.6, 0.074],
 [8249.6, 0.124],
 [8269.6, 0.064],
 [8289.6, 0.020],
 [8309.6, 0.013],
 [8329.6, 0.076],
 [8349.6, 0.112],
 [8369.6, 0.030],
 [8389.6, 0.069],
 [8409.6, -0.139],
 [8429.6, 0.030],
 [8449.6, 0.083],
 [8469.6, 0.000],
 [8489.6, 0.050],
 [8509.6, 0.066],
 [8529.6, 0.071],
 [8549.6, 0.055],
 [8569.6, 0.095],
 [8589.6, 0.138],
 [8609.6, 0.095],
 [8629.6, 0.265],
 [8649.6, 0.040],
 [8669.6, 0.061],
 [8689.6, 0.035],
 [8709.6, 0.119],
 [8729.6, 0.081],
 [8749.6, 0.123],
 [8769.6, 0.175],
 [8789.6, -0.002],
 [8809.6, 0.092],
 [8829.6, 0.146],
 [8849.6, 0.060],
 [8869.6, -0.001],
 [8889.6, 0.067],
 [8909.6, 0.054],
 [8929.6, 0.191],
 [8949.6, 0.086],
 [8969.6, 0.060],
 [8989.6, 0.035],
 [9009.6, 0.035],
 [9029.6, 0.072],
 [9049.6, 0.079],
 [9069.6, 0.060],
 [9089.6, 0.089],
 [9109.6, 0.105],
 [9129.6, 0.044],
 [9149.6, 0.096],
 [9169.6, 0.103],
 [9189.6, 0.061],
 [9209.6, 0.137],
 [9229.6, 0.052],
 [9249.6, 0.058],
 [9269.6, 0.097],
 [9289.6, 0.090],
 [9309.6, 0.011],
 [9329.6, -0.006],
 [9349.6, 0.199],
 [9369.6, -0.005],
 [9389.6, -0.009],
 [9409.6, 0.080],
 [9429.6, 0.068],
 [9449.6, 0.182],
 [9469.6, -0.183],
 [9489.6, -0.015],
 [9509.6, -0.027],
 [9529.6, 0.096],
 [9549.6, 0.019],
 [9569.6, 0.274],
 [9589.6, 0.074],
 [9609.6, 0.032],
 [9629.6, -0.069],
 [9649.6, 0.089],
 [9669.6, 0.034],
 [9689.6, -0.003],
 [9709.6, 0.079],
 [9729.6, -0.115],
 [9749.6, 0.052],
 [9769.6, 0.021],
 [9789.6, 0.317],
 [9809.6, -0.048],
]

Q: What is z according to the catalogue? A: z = 1.14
